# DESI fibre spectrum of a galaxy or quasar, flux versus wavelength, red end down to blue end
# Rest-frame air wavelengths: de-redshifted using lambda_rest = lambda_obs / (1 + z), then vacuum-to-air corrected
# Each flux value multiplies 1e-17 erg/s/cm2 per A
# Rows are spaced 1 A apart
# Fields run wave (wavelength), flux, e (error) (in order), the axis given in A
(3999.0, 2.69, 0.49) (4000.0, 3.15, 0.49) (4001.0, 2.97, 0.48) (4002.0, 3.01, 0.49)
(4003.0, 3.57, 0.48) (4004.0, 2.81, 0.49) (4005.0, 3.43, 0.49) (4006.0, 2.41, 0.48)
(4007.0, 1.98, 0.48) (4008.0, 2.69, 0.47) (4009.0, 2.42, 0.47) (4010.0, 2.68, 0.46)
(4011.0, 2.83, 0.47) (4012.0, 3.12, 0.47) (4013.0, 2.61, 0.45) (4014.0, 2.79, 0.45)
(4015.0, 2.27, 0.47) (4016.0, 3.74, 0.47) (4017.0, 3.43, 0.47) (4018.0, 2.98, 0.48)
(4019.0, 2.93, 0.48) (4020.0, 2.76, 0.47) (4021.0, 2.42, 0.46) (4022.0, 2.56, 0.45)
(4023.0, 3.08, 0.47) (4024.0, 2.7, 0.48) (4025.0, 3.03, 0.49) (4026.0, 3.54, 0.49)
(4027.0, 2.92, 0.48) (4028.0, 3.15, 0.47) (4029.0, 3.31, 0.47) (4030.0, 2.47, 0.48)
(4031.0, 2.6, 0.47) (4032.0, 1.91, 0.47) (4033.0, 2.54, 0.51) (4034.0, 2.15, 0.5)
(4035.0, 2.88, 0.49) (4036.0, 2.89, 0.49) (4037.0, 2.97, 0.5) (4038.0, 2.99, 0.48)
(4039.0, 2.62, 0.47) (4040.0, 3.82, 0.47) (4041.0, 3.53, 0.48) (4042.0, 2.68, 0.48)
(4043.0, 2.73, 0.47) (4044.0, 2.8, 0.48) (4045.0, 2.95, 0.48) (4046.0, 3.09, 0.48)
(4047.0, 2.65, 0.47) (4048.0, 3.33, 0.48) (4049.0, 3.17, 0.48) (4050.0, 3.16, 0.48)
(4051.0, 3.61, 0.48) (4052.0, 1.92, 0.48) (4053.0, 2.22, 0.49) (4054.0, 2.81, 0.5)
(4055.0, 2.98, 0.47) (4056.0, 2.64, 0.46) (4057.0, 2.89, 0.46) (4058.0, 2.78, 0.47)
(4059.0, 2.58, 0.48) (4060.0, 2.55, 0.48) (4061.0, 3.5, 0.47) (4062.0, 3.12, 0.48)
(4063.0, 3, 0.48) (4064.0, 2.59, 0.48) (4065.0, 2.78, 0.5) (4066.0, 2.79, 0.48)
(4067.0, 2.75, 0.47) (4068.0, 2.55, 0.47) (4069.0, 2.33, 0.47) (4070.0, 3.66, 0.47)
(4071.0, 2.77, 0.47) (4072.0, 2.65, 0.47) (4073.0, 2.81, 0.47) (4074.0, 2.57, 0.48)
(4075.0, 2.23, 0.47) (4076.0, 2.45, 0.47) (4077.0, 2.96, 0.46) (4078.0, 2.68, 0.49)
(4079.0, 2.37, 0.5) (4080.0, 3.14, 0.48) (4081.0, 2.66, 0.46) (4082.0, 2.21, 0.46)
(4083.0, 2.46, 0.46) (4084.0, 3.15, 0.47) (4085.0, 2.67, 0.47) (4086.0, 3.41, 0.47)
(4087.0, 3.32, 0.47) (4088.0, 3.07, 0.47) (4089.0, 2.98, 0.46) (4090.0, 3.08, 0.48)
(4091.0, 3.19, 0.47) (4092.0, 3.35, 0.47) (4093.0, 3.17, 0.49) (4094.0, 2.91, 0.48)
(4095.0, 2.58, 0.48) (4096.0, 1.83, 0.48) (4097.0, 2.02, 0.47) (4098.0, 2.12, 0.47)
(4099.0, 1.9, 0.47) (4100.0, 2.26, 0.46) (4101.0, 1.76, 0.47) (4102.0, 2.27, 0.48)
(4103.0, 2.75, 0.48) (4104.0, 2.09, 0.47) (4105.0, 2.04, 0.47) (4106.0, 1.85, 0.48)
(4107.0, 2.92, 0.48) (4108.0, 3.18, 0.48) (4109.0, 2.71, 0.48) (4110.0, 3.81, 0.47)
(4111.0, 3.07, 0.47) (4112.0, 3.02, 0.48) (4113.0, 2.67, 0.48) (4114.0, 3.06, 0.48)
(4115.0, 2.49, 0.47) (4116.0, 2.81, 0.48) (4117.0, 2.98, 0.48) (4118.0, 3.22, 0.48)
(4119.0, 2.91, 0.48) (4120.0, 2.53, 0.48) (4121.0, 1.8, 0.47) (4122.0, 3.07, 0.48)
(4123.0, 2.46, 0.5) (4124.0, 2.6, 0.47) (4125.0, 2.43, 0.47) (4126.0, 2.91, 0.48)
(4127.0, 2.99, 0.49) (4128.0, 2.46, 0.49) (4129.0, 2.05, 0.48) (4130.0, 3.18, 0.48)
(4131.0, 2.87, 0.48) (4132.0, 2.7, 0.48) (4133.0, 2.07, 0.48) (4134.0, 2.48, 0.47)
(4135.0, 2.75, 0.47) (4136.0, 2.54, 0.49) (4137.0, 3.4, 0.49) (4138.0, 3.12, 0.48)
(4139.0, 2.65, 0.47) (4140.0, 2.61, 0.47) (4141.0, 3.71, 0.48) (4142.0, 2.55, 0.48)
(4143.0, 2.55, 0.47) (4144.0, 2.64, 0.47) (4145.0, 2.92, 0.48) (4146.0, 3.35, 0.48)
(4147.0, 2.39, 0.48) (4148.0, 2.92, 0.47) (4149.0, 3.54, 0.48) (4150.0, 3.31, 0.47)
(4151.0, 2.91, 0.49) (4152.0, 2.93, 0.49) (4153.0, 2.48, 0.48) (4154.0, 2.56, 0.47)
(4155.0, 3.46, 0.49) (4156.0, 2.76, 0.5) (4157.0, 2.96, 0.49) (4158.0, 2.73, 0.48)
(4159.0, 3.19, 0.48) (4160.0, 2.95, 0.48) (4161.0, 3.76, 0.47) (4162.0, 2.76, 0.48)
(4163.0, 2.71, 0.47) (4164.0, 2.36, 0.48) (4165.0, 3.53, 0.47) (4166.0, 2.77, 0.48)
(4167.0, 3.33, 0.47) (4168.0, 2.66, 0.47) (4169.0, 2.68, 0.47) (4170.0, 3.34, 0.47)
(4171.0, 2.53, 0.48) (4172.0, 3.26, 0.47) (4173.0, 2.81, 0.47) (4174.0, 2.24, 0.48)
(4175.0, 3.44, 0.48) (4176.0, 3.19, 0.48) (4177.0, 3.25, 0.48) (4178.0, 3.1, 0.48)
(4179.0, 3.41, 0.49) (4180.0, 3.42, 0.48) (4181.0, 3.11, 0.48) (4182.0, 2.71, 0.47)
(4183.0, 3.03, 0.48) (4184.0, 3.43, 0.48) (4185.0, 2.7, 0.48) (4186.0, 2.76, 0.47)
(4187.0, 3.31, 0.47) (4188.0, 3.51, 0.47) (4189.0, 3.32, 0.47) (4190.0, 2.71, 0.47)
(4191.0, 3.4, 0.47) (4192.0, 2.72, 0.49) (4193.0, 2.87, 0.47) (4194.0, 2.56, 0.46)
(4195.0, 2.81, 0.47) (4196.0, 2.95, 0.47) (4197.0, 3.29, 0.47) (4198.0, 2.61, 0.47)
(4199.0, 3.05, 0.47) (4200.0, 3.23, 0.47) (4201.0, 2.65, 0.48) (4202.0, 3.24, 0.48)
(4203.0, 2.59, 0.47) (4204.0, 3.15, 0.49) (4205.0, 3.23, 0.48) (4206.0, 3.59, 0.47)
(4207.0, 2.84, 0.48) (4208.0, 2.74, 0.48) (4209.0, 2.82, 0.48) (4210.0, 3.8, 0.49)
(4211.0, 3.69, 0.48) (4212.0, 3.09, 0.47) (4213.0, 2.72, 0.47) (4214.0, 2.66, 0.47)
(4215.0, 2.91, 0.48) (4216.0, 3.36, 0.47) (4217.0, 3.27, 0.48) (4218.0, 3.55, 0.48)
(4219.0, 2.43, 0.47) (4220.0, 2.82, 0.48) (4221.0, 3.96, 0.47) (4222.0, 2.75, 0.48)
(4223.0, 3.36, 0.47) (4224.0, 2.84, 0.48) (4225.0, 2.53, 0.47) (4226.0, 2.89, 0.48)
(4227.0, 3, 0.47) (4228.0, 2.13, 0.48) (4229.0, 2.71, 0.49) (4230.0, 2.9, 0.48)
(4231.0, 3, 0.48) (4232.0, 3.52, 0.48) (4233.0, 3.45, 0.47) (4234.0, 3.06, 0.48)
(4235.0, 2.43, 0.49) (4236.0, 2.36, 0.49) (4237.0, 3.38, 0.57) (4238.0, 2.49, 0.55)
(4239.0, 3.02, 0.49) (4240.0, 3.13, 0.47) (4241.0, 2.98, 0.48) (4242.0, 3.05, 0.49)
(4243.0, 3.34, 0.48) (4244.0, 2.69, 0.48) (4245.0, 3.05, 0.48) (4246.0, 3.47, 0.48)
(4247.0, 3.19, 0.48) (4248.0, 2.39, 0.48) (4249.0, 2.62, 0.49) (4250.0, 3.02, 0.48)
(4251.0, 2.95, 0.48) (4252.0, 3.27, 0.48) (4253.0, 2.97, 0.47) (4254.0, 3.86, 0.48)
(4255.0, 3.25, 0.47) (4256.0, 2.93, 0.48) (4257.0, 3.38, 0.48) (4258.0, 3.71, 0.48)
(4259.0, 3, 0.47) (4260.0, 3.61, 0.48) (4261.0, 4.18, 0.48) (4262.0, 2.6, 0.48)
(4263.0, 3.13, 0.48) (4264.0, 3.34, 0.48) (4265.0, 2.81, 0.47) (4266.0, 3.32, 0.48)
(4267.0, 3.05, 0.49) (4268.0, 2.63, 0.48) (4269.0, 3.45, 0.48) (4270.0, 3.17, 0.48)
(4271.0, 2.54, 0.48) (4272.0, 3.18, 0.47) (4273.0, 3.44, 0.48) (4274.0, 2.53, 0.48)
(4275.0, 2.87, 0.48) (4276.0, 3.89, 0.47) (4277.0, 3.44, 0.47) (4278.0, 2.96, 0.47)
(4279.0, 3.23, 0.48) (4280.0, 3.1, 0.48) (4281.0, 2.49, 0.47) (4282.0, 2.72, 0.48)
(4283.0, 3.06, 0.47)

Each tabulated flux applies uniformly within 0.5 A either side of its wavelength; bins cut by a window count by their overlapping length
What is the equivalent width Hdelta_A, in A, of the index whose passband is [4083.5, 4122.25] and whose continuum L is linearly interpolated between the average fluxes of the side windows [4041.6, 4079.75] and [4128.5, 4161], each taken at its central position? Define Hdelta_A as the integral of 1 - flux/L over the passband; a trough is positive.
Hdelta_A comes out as 1.6 A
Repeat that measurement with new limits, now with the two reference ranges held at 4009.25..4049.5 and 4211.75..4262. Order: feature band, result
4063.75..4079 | 1.2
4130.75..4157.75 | 1.1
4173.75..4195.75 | -0.3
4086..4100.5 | 1.1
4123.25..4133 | 1.0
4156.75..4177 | 0.2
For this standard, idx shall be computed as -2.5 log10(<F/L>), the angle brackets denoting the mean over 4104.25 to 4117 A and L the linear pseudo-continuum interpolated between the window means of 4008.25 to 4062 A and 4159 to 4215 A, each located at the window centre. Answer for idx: 0.056 mag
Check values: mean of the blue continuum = 2.86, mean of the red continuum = 3.03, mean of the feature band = 2.8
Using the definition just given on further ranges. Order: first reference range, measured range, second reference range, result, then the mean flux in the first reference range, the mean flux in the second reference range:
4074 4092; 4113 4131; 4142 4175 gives 0.07 mag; 2.83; 2.92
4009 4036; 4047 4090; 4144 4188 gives 0.02 mag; 2.82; 3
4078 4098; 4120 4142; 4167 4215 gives 0.08 mag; 2.8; 3.03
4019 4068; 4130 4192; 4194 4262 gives 0.01 mag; 2.85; 3.05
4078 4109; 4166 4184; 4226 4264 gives -0.06 mag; 2.63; 3.06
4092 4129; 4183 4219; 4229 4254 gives -0.06 mag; 2.6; 3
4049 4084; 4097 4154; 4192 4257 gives 0.06 mag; 2.75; 3.01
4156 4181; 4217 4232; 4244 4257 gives 0.04 mag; 3.01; 3.08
